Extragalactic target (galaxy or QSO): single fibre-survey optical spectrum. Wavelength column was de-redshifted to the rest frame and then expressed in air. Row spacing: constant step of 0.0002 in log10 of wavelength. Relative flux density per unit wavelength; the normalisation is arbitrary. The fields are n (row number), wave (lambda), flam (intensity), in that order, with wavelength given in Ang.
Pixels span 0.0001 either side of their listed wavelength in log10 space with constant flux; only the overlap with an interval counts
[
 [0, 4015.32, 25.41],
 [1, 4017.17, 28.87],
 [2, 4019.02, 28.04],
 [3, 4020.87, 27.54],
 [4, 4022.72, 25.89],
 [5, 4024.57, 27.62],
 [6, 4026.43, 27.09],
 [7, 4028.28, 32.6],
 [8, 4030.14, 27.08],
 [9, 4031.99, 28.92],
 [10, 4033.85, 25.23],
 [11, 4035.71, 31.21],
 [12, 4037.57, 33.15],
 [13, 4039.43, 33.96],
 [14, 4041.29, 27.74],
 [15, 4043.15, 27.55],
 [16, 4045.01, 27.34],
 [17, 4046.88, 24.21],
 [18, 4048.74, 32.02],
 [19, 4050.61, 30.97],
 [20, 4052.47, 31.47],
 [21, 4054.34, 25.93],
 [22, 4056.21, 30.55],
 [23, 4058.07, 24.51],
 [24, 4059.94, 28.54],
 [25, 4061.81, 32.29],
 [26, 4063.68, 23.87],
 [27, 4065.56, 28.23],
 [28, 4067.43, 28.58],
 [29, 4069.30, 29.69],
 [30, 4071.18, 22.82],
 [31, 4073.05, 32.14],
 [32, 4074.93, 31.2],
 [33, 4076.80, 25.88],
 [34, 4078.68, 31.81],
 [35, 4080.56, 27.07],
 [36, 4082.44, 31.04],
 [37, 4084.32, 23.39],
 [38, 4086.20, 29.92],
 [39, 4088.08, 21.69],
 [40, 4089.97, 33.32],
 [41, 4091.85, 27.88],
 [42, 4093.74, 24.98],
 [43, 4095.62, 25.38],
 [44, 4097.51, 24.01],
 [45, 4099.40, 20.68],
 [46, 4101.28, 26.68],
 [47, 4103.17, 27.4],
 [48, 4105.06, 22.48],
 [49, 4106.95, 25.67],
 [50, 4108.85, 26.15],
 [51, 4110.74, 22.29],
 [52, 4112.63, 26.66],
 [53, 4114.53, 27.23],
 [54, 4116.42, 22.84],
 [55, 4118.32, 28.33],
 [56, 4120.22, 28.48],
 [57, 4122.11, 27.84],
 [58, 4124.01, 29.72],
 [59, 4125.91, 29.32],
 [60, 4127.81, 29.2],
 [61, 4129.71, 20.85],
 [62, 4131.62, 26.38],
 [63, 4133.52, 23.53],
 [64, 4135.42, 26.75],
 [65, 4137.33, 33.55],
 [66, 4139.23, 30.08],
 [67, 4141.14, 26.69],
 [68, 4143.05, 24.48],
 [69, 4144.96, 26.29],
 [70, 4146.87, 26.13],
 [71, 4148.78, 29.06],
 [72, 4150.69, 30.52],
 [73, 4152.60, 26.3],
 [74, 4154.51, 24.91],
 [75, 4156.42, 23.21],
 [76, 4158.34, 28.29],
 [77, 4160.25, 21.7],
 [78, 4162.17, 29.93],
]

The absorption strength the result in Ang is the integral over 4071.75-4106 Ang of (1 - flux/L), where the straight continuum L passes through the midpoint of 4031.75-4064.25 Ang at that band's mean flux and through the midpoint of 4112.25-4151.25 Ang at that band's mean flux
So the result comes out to 1.38 Ang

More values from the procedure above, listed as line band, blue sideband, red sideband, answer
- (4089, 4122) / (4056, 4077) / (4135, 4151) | 2.6 Ang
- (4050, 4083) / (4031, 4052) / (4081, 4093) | -0.2 Ang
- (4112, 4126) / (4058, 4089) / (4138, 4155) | 0.0 Ang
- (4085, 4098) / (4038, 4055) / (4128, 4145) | 0.5 Ang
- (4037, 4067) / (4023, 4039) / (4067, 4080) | 0.2 Ang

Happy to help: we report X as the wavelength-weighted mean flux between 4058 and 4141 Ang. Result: 27.1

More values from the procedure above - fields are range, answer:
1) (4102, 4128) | 26.6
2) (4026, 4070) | 28.9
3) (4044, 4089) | 28.1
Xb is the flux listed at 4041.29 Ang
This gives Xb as 27.74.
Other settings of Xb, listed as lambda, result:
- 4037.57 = 33.15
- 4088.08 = 21.69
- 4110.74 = 22.29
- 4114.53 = 27.23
